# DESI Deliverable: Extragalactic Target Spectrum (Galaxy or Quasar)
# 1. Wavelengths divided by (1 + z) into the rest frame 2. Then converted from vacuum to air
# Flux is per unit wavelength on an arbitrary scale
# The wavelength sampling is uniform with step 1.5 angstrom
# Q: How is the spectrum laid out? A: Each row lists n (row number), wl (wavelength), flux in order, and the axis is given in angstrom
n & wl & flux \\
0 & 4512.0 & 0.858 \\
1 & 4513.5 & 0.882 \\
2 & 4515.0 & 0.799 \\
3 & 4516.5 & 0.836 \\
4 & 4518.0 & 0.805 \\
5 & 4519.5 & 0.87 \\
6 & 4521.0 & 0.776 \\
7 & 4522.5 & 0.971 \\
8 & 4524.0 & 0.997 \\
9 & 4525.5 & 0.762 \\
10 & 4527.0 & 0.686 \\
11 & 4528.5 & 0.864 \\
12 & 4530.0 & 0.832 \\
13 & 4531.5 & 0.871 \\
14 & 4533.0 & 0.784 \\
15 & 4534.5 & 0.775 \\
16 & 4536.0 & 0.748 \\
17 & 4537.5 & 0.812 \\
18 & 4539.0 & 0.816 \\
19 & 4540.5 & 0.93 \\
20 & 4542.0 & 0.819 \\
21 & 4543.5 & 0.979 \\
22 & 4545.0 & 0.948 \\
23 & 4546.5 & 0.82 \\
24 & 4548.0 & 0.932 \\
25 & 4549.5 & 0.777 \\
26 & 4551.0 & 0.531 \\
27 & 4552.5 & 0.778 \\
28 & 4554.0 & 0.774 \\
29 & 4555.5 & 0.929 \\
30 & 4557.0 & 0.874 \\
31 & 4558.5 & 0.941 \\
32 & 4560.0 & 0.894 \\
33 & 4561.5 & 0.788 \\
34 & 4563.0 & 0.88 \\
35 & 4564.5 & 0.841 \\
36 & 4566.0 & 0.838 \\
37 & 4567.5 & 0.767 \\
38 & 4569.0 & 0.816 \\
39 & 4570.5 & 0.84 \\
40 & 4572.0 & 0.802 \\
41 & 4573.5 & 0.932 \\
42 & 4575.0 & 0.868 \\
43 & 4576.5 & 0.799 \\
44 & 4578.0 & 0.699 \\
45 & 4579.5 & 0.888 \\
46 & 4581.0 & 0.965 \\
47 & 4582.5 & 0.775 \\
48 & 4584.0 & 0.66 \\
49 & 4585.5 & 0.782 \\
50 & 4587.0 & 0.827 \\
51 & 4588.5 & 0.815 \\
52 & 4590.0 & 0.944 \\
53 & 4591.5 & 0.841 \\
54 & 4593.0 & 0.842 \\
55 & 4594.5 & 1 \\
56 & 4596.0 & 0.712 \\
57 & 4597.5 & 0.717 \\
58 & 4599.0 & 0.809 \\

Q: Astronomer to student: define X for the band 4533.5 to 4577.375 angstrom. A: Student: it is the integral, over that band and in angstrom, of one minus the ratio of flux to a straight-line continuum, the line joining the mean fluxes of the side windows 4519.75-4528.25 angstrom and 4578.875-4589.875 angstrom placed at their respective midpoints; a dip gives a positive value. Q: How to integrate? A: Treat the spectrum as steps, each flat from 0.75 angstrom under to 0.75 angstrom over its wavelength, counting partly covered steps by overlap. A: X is -0.2 angstrom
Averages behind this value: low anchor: 0.842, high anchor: 0.822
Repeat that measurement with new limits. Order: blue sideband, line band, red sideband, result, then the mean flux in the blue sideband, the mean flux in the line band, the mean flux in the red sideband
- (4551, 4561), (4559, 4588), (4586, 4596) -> 0.86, 0.838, 0.825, 0.863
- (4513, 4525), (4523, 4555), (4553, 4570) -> 1.27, 0.864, 0.823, 0.848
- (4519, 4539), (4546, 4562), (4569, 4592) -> 0.10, 0.826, 0.822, 0.829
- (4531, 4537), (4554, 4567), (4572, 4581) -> -0.64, 0.792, 0.865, 0.845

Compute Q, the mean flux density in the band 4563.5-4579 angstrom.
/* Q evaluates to 0.822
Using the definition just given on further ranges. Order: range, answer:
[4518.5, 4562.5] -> 0.837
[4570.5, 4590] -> 0.823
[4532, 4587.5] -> 0.828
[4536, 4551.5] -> 0.837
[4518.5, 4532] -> 0.846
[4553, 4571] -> 0.848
